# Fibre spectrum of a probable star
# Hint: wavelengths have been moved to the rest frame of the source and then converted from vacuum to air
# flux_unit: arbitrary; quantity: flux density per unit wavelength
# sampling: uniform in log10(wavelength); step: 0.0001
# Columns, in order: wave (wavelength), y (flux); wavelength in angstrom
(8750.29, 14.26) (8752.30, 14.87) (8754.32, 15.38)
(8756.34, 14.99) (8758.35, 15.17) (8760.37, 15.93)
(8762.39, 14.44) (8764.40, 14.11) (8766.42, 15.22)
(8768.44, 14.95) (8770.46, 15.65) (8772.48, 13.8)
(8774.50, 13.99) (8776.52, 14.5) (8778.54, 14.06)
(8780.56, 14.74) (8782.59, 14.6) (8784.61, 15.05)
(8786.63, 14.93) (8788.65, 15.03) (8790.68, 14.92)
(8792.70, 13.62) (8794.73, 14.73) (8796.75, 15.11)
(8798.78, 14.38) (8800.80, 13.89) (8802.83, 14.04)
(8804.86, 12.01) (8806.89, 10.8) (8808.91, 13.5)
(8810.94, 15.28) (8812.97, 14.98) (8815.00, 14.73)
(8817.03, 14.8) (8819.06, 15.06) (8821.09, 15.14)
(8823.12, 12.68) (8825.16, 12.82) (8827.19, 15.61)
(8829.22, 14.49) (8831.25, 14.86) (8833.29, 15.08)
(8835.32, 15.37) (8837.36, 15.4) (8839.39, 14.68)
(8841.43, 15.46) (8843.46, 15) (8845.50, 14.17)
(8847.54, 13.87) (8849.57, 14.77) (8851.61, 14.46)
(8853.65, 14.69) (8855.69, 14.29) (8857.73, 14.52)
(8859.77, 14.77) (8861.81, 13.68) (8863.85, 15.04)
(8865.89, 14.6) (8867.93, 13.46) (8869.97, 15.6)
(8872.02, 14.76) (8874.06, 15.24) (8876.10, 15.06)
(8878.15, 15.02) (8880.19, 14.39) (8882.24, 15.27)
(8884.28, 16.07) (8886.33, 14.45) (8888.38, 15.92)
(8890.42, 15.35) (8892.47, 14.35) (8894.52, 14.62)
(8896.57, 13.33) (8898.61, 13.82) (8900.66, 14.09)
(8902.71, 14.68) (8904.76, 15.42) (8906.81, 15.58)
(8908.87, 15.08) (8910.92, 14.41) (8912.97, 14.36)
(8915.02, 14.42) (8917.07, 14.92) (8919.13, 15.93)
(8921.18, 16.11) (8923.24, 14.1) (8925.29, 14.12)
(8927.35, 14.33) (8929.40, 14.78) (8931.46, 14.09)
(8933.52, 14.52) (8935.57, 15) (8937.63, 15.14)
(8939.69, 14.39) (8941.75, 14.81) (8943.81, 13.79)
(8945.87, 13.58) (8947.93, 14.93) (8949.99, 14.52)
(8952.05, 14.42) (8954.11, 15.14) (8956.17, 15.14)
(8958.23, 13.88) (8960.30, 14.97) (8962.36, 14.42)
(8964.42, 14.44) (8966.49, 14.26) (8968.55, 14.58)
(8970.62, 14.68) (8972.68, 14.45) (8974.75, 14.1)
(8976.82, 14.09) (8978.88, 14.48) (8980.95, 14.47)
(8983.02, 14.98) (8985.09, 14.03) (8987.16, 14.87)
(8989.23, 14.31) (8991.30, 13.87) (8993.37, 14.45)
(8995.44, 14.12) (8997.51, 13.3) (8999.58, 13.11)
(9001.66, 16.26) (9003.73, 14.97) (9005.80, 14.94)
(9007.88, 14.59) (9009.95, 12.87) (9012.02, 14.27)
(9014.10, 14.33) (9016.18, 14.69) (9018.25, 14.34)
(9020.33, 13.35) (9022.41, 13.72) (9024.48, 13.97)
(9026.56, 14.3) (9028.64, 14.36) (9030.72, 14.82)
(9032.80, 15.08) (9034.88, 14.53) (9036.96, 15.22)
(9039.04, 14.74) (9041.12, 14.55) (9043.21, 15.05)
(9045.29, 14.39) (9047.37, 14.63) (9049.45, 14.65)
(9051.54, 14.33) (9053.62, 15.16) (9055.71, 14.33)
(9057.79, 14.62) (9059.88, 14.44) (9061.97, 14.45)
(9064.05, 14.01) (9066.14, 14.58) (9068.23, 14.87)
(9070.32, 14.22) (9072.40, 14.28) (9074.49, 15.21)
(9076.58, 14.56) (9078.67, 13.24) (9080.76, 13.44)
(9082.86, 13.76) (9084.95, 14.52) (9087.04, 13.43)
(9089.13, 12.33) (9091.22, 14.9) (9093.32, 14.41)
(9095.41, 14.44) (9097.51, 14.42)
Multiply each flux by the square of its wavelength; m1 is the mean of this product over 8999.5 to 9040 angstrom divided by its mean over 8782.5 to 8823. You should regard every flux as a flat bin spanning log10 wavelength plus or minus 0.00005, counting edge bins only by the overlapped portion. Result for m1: 1.06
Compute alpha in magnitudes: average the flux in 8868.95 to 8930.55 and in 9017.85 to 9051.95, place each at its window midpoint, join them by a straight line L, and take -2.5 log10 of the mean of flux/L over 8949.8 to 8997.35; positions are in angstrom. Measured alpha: 0.015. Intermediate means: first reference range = 14.8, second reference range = 14.5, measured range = 14.4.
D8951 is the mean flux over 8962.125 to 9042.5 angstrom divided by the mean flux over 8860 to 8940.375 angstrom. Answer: 1.0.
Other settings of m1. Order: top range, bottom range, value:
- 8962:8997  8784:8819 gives 1.05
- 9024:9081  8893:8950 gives 1.02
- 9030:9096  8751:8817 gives 1.06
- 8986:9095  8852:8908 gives 1.01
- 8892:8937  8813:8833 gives 1.03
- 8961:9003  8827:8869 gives 1.01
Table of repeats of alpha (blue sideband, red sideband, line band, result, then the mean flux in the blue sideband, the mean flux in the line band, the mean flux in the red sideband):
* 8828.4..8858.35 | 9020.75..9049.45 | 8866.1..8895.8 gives -0.02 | 14.7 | 14.9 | 14.5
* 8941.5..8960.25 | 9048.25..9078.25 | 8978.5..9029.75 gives 0.02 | 14.5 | 14.3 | 14.5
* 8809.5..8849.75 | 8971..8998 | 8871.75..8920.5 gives -0.03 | 14.7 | 14.9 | 14.3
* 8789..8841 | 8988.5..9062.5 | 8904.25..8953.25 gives -0.02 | 14.3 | 14.7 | 14.4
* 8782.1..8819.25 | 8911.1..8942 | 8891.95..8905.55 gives 0.02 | 14.3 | 14.3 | 14.7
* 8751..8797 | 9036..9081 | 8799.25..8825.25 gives 0.07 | 14.8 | 13.9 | 14.5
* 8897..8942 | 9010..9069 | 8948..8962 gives 0.00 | 14.7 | 14.7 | 14.5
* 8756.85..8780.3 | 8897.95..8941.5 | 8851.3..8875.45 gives 0.01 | 14.7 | 14.6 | 14.7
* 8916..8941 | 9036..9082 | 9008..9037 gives 0.02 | 14.8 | 14.3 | 14.5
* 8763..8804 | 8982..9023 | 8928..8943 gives -0.02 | 14.6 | 14.7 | 14.3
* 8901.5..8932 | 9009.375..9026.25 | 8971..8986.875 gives -0.01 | 14.8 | 14.4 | 14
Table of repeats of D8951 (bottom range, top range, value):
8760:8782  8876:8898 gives 1.02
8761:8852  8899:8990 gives 1.01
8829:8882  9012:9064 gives 0.98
